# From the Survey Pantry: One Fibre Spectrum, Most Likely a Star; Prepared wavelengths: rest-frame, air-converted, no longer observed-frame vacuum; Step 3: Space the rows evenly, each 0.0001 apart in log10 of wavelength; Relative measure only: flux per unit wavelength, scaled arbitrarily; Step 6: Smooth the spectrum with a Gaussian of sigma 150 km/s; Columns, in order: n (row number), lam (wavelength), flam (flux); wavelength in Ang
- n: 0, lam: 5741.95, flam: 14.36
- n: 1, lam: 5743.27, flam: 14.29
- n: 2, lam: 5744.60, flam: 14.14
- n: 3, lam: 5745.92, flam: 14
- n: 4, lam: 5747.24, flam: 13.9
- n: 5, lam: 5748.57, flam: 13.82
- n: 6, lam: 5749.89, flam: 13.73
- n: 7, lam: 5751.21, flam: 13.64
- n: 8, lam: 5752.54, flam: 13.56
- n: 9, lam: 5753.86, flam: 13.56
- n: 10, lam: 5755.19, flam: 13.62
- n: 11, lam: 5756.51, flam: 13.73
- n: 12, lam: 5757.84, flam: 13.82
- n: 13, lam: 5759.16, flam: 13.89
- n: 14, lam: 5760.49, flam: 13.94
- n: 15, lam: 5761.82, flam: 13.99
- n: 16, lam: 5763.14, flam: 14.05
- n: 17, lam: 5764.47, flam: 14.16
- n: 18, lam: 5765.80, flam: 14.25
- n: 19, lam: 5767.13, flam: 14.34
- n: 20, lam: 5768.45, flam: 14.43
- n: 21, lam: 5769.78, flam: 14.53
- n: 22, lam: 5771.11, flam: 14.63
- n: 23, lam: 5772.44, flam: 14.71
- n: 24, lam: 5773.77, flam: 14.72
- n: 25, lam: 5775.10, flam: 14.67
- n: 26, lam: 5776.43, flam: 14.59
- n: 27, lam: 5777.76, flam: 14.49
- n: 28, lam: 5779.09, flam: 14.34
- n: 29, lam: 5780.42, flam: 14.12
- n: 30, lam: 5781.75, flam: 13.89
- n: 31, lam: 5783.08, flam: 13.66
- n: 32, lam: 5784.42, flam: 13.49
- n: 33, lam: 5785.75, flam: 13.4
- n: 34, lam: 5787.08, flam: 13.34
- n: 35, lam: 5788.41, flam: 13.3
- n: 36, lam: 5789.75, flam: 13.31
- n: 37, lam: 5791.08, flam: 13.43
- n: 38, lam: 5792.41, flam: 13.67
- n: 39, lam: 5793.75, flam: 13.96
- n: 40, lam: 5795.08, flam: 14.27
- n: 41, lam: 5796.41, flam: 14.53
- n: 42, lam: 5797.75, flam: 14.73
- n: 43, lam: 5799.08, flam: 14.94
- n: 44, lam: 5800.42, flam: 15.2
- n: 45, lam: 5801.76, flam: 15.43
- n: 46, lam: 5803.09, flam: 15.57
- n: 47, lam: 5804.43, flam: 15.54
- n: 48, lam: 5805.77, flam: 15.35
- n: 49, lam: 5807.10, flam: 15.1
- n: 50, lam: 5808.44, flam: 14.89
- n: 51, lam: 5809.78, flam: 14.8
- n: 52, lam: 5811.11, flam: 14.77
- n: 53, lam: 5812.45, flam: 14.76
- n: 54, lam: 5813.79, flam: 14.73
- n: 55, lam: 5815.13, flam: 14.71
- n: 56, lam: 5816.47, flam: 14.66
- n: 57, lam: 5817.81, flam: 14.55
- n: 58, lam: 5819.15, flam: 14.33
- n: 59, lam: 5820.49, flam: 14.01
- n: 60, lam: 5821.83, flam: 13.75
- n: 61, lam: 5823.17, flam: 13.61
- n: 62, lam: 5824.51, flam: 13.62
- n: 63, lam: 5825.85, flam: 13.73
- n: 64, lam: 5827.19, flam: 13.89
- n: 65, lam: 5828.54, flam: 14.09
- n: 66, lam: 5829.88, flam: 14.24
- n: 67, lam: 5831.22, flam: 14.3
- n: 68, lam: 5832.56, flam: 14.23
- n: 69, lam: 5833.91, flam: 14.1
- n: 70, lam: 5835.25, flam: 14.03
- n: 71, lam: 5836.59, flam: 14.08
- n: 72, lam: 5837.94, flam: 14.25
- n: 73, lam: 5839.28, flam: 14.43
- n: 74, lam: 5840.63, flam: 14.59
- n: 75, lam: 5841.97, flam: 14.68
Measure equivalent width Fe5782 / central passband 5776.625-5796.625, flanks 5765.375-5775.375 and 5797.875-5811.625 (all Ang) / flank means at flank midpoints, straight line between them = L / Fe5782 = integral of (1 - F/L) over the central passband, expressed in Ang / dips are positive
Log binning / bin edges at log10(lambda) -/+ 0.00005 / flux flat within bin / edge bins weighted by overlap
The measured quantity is 1.4 Ang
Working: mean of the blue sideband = 14.5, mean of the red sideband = 15.2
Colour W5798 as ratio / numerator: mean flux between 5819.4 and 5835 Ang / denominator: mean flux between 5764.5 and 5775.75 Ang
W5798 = 0.96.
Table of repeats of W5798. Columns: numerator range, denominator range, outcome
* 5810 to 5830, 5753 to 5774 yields 1.01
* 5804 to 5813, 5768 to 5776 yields 1.03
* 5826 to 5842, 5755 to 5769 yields 1.01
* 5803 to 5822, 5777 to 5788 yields 1.07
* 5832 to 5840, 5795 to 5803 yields 0.95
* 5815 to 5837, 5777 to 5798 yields 1.02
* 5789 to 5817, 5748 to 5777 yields 1.04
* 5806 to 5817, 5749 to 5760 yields 1.08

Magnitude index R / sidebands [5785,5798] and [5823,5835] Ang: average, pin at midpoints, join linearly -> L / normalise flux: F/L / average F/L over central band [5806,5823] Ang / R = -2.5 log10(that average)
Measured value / -0.05 mag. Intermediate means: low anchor 13.8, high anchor 14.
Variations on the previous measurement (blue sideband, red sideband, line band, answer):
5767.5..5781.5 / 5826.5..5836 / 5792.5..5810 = -0.04 mag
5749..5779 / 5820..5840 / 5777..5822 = -0.02 mag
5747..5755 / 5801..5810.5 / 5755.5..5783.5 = 0.00 mag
